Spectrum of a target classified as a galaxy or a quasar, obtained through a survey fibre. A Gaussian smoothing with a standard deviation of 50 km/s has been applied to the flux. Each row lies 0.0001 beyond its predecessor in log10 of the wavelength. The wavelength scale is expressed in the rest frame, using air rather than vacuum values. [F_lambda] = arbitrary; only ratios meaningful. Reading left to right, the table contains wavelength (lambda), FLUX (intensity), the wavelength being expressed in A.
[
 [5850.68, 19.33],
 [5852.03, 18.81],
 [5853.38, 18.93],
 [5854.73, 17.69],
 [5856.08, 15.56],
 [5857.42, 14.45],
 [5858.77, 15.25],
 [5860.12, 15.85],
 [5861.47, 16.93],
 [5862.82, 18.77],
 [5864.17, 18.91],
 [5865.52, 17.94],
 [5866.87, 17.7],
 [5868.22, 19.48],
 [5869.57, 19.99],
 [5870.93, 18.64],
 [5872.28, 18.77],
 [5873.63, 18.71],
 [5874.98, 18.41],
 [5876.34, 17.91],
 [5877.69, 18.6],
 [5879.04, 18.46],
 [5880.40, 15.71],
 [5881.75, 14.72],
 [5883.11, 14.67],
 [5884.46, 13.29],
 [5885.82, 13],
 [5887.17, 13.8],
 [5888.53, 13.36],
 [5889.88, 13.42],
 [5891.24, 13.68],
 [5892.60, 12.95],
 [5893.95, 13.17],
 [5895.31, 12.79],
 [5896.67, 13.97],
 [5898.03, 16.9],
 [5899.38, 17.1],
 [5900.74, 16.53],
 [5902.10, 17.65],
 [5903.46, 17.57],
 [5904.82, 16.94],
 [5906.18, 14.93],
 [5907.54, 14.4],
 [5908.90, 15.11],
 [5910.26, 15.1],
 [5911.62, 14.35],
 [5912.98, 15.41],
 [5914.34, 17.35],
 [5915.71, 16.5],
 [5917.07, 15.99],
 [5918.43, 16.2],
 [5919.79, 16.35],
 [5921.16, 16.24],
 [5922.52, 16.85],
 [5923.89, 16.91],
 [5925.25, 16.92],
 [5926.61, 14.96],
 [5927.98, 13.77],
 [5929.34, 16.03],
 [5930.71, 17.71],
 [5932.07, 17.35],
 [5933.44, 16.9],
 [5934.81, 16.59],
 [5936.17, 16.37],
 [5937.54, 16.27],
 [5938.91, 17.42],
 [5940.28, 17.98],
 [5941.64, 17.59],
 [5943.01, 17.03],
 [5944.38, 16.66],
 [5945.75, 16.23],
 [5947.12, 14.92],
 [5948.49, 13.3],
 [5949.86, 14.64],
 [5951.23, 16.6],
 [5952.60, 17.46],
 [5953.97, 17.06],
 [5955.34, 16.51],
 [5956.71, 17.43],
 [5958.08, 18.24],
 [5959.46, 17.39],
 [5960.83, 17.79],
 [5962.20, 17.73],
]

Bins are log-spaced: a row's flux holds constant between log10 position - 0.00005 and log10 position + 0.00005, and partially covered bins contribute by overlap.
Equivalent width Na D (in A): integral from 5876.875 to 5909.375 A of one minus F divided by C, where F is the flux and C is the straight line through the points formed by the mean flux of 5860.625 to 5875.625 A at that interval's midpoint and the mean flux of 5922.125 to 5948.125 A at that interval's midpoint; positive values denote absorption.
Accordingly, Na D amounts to 4.8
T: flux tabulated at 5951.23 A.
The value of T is 16.6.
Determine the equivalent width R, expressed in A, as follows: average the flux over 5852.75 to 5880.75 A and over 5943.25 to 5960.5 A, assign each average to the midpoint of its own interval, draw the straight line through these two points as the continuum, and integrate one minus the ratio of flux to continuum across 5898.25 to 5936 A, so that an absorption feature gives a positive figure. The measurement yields 1.7 A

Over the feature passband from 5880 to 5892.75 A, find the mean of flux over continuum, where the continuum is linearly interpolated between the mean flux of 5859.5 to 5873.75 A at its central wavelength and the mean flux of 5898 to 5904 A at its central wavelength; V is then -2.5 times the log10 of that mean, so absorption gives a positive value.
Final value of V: 0.264 mag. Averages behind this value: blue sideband 18.3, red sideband 17.2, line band 13.9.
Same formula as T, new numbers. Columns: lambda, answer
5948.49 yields 13.3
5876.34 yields 17.91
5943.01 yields 17.03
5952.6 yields 17.46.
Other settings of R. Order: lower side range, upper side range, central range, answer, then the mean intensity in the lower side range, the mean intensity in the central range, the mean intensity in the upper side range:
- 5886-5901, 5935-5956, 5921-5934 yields -0.6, 14.2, 16.4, 16.4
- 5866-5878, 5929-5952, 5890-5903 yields 2.1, 18.7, 14.9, 16.5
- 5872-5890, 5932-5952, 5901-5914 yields 0.3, 15.9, 15.8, 16.4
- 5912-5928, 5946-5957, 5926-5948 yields -0.6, 16.2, 16.5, 16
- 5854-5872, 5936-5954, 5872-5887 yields 0.8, 17.5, 16.4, 16.4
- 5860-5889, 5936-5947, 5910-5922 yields 0.7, 17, 16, 16.9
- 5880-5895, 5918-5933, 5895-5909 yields -1.1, 13.7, 15.9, 16.3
